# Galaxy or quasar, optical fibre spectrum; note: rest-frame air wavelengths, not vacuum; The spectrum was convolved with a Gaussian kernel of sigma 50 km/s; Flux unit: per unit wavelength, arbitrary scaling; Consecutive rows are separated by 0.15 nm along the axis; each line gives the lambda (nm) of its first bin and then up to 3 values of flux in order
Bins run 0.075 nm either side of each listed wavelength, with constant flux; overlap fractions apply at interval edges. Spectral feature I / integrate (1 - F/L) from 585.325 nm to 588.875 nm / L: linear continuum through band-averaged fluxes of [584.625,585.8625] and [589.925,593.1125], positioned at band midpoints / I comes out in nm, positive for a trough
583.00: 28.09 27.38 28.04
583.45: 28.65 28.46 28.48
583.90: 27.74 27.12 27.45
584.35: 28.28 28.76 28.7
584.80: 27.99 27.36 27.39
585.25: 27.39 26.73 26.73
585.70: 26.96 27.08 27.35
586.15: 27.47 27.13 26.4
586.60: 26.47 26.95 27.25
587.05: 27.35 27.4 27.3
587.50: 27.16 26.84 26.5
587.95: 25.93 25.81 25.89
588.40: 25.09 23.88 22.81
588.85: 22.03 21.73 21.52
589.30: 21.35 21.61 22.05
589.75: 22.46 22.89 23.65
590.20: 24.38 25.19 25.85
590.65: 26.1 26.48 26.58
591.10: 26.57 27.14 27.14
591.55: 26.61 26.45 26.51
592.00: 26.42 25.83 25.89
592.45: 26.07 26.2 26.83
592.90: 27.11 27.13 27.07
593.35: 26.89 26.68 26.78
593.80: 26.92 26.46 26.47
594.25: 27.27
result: 0.09 nm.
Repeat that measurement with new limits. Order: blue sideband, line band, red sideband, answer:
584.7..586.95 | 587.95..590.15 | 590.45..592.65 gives 0.29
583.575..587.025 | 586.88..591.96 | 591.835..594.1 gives 0.36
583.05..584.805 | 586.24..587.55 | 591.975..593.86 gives 0.03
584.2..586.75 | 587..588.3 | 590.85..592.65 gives 0.02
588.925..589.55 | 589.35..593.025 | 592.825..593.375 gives -0.18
